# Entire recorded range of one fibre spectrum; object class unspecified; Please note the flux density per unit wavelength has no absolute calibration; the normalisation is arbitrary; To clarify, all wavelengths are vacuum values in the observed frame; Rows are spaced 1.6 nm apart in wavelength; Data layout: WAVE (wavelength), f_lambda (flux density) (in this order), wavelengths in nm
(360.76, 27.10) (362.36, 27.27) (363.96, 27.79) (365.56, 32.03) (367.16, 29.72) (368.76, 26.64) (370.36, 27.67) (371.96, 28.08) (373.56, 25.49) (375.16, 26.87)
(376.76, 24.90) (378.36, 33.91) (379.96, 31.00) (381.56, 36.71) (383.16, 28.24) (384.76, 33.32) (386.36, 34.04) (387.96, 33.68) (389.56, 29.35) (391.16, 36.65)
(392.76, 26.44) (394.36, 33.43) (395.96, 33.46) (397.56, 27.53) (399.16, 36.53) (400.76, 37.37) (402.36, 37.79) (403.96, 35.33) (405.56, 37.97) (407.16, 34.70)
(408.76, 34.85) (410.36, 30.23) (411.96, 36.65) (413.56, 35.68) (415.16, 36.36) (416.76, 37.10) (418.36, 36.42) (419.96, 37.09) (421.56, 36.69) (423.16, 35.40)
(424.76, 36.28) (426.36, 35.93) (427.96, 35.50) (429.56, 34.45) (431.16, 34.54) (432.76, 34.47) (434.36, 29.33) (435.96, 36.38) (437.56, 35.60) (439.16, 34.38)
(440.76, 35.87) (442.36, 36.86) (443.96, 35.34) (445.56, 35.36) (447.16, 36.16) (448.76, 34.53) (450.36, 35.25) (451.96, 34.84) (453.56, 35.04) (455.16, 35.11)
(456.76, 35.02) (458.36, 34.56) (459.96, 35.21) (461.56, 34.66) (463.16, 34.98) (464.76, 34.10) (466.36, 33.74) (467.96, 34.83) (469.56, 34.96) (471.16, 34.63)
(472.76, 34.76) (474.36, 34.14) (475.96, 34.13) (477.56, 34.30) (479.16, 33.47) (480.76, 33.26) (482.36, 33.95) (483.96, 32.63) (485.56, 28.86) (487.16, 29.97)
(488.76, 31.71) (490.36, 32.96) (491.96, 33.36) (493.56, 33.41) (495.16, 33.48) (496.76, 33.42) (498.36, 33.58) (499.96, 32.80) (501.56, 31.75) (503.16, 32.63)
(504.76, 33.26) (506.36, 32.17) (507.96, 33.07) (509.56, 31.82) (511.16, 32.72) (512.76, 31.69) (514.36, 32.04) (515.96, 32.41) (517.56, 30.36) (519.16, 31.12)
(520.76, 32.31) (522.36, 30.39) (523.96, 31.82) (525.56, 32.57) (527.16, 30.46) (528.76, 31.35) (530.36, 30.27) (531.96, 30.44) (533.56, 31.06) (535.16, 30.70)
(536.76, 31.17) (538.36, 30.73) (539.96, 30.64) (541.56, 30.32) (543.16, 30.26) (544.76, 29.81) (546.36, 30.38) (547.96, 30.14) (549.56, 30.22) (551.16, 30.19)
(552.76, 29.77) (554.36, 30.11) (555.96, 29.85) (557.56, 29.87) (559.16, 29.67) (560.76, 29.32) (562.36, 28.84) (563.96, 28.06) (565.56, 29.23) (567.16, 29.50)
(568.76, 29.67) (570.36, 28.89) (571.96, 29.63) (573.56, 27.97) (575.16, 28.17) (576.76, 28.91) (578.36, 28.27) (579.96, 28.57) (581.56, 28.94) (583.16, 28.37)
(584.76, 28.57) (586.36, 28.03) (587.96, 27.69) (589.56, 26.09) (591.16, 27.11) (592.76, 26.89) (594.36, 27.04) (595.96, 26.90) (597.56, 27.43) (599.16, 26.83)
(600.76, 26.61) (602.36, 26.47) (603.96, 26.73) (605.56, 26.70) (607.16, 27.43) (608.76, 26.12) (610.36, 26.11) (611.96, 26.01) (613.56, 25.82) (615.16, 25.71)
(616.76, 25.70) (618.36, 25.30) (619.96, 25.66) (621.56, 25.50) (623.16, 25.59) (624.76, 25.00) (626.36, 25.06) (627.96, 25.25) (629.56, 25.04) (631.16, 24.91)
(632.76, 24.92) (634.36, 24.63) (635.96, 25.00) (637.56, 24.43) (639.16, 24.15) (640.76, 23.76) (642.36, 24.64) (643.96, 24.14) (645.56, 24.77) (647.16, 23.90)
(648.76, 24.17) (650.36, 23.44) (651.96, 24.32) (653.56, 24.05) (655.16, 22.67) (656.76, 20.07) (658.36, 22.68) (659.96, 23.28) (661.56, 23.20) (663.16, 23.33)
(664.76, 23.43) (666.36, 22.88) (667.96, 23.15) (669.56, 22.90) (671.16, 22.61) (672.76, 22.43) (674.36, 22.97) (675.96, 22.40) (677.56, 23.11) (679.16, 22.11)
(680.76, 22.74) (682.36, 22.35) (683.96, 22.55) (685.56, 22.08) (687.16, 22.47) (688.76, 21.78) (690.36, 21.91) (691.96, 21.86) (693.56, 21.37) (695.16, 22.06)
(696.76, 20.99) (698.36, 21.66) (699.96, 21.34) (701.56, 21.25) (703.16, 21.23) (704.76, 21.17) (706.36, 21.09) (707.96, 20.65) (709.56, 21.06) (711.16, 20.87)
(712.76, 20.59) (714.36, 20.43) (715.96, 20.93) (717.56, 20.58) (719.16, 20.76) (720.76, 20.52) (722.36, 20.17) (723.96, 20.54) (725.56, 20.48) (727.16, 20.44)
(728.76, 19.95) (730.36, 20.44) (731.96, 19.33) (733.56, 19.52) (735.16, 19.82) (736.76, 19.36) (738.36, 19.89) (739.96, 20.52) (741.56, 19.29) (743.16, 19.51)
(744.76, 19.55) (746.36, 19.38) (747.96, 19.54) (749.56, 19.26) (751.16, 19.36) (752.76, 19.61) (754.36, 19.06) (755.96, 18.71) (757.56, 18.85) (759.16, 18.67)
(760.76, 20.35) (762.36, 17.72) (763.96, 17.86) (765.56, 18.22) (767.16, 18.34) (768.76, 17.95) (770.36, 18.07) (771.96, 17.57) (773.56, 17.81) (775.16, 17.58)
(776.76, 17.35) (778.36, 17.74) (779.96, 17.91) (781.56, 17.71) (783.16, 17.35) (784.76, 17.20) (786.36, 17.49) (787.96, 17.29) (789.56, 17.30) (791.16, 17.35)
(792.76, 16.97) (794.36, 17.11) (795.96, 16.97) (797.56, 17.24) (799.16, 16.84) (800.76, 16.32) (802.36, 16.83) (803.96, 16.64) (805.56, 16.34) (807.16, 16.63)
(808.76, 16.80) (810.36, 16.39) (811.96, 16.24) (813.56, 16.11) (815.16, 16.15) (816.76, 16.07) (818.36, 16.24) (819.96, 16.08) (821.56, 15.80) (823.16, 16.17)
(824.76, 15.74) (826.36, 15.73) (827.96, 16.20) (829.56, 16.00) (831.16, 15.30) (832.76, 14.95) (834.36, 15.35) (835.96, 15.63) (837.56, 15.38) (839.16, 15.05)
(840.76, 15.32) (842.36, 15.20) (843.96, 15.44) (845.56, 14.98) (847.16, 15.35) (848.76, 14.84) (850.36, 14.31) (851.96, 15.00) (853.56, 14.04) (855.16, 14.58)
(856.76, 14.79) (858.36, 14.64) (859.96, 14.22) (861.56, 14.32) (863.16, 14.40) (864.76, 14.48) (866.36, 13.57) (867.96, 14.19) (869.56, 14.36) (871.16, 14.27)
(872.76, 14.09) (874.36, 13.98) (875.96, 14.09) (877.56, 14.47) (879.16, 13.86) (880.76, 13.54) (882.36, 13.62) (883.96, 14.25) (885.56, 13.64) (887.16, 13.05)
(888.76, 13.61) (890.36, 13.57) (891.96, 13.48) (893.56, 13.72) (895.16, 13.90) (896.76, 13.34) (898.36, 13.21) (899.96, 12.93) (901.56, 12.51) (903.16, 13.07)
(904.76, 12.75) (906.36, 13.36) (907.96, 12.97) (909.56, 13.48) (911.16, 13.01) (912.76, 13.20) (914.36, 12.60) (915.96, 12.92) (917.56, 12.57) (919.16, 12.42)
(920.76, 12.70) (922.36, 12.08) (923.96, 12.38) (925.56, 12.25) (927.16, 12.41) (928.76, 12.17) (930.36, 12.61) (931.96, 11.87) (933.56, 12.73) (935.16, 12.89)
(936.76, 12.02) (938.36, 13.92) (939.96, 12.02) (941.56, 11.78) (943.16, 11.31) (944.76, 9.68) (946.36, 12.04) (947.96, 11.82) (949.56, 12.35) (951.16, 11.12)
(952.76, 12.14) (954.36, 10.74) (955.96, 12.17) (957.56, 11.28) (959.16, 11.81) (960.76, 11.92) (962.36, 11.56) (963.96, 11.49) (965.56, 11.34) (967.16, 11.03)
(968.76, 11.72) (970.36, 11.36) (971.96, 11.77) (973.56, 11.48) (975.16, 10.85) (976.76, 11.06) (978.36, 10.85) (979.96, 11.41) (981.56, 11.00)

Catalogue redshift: 0.00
